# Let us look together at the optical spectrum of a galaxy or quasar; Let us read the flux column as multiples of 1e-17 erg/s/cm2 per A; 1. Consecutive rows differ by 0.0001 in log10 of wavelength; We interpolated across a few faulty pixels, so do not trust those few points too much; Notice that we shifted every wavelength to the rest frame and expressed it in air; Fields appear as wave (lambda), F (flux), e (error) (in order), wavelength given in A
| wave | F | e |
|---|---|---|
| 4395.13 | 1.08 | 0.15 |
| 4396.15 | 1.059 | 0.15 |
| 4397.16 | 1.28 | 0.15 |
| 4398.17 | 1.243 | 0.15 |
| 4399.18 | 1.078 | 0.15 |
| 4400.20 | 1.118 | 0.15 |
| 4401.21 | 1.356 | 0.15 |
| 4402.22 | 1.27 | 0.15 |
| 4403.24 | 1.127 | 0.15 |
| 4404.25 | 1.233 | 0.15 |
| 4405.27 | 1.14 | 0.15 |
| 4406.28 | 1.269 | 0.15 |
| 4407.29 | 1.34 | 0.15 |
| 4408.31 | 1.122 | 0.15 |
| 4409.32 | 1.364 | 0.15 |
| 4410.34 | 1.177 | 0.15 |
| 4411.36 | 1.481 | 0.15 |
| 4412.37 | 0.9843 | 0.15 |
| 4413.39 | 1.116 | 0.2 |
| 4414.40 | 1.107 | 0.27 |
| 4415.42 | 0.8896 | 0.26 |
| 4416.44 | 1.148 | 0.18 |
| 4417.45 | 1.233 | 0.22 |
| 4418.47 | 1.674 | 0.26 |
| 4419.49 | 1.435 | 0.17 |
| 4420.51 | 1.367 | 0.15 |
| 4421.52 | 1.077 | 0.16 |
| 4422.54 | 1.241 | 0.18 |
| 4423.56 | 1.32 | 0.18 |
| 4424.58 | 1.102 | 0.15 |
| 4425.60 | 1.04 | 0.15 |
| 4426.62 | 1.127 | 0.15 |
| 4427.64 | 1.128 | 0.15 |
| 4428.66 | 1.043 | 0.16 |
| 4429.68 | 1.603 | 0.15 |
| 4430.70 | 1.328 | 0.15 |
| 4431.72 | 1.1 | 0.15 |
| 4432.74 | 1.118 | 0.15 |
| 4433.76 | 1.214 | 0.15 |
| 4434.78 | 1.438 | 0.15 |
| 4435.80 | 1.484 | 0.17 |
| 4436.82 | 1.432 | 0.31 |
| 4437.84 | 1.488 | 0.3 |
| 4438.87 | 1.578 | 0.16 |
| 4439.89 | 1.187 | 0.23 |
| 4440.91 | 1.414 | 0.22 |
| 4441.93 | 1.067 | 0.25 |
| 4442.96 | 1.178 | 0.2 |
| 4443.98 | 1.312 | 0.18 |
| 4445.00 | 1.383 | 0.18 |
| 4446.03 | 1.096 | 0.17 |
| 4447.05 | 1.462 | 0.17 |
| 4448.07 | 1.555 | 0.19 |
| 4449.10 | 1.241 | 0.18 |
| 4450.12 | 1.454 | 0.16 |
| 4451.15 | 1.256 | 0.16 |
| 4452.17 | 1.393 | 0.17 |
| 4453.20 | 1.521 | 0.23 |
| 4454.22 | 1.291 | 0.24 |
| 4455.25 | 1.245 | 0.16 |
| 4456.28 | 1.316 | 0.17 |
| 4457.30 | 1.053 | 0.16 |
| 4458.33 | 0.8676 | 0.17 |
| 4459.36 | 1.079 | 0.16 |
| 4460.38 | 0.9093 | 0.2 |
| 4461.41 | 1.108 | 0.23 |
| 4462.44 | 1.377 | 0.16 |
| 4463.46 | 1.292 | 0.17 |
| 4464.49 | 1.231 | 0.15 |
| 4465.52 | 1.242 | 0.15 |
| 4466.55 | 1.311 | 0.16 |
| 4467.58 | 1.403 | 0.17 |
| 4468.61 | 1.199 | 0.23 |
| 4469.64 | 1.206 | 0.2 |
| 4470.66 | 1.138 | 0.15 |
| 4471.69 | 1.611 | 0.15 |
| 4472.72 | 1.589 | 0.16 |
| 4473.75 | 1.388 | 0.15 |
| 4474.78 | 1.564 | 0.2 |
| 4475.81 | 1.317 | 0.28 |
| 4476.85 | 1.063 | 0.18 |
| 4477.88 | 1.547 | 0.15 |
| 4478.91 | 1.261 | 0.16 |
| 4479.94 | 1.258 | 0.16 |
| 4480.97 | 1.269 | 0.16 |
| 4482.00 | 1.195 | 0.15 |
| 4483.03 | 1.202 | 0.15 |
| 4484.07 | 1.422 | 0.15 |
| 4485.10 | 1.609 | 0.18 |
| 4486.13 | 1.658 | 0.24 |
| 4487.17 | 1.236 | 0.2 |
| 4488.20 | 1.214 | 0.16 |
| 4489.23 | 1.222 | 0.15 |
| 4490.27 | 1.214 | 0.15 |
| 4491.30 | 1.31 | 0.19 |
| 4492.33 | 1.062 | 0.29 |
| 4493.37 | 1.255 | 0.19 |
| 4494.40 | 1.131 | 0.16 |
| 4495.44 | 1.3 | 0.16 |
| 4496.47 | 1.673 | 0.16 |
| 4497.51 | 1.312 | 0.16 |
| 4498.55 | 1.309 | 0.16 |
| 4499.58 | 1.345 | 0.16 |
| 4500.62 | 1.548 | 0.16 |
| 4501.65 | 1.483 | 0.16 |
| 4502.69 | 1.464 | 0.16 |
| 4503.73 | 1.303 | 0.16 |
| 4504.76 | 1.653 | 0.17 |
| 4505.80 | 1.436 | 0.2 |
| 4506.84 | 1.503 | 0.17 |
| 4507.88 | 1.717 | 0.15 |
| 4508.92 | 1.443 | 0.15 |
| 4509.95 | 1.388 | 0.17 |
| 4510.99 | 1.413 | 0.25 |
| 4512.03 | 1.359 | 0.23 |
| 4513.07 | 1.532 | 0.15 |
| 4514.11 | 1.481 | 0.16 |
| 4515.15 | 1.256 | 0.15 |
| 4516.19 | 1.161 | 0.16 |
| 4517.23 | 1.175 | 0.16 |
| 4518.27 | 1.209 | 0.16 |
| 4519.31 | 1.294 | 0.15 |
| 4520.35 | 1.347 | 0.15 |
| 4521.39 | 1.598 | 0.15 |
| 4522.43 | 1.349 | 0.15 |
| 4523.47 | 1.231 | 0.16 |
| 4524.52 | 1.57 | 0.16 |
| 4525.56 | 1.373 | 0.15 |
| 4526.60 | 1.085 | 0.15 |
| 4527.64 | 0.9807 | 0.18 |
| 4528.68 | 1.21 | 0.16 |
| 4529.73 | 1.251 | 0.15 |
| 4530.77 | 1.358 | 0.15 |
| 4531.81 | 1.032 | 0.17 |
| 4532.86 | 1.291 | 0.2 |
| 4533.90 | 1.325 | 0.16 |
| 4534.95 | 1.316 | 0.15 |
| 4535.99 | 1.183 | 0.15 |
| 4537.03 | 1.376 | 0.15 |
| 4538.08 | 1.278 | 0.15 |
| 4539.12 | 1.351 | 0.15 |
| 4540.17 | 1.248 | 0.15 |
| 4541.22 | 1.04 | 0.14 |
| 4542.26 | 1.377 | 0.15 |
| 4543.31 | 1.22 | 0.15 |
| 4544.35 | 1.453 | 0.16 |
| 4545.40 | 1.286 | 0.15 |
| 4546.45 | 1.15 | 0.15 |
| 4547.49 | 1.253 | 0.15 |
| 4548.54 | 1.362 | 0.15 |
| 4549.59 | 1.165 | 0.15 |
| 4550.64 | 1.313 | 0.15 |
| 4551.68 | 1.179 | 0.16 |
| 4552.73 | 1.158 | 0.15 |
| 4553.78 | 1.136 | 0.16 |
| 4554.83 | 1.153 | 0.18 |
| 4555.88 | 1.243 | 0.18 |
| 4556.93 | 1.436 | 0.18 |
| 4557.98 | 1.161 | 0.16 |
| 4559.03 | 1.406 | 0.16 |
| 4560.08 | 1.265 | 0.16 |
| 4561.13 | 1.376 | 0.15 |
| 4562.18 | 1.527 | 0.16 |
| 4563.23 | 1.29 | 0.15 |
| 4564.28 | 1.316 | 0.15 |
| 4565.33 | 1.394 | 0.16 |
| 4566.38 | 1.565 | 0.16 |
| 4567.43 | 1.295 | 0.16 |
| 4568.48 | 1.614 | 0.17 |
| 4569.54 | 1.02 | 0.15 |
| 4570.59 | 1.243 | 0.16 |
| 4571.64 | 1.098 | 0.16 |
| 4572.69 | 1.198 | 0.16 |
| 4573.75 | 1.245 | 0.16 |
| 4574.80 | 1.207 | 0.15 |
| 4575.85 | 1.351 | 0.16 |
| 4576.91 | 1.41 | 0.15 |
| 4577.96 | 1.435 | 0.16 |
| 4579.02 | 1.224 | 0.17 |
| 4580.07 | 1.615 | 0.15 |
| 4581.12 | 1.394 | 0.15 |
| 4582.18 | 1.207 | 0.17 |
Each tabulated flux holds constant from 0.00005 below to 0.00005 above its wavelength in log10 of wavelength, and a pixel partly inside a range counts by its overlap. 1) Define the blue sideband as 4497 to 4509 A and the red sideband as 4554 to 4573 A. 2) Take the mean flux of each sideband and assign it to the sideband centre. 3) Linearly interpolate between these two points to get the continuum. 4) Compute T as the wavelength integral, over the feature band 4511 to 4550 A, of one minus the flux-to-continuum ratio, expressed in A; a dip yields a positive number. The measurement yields 2.95 A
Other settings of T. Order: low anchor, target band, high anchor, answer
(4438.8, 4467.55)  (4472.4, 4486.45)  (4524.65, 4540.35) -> -1.3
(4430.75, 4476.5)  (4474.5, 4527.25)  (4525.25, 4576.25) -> -3.1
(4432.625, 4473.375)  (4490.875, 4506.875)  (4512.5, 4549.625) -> -1.1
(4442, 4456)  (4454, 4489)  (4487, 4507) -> 1.4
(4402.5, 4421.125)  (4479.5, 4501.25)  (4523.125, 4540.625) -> -1.2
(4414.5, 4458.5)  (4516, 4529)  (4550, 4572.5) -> 0.1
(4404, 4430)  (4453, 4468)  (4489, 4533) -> 0.8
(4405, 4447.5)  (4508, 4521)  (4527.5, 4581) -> -0.8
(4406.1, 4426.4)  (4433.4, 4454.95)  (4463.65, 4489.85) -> -1.4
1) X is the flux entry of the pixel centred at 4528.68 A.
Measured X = 1.21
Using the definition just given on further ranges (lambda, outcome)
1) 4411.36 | 1.481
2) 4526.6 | 1.085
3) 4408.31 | 1.122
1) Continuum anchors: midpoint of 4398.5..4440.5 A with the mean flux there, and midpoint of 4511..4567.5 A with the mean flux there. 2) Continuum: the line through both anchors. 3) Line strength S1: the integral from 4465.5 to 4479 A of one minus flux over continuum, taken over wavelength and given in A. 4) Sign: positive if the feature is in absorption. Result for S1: -0.9 A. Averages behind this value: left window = 1.25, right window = 1.29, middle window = 1.35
